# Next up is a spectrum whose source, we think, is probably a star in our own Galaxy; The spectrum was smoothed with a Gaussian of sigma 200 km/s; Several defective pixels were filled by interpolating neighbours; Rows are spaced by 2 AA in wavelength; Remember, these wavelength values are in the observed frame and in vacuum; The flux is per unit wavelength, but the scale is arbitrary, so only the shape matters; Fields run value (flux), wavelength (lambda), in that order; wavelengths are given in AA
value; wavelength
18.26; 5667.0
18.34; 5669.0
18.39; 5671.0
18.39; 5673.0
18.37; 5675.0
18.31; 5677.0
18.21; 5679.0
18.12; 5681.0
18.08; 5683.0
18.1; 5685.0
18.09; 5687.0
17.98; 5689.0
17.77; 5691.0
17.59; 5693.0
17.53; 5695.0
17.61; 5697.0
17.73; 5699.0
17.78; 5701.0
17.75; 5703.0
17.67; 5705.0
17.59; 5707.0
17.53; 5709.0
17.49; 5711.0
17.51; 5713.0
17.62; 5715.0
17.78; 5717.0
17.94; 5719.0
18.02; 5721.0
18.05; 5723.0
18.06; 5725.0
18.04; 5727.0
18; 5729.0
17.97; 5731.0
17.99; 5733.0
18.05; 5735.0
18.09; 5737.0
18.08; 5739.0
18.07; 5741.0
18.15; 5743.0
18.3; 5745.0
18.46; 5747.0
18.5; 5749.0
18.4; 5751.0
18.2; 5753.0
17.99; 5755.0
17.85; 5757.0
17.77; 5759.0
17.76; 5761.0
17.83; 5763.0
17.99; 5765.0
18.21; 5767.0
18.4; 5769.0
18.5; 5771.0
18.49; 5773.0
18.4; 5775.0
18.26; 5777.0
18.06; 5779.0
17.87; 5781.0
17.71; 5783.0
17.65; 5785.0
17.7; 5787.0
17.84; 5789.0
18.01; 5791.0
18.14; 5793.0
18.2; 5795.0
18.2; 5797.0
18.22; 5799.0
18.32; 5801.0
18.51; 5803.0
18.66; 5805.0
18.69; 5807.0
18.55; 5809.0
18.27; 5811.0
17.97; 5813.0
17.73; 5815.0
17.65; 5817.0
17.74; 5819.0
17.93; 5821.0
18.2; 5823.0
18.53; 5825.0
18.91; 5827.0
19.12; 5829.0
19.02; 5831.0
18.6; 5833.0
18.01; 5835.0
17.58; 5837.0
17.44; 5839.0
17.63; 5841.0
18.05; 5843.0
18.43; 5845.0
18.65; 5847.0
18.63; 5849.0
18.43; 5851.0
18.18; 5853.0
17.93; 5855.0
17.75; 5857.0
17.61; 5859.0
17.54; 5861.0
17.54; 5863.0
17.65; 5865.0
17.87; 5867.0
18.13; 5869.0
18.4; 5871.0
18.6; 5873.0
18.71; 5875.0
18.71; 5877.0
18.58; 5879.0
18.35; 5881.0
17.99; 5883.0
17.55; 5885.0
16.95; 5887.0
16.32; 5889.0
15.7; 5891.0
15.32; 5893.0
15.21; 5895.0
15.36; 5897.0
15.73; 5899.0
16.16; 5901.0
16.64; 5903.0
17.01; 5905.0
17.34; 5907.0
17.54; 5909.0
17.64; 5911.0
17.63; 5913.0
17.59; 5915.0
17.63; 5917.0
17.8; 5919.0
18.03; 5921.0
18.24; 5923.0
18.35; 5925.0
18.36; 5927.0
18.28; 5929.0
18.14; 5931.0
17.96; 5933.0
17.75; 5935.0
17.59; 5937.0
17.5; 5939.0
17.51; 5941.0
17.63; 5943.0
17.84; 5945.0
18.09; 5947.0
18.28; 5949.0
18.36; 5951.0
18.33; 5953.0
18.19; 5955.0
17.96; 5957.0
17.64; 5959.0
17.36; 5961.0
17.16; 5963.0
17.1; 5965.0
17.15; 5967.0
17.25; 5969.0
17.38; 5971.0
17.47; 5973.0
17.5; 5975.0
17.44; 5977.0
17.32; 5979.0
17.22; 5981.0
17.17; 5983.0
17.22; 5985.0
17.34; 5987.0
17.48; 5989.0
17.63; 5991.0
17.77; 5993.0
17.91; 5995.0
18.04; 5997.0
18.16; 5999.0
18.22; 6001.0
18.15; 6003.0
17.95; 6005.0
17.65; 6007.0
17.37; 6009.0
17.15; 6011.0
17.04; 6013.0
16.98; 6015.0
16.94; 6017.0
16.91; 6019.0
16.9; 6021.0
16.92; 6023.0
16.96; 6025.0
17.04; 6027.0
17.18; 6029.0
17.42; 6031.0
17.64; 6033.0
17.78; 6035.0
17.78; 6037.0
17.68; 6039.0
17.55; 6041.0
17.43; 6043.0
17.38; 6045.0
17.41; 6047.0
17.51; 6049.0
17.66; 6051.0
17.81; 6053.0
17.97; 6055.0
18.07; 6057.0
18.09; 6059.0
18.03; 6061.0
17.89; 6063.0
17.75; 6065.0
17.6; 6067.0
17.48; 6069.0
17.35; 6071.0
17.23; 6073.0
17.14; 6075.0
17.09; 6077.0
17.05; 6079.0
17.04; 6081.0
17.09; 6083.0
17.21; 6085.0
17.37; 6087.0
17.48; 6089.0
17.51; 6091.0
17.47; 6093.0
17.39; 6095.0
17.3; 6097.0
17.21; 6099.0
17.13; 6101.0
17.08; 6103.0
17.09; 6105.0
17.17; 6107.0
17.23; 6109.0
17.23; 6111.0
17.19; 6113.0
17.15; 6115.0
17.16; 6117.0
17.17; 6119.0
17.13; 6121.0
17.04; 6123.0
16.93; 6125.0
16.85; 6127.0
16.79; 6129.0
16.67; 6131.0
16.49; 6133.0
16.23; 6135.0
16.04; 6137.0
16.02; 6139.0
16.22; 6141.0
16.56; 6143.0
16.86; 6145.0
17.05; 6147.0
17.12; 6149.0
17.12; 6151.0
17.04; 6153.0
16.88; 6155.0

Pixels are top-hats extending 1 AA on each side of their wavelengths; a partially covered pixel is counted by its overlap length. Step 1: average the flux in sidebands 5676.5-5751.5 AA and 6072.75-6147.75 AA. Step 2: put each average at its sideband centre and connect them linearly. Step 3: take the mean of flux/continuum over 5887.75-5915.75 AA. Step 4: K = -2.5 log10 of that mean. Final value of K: 0.06 mag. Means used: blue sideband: 17.9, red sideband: 17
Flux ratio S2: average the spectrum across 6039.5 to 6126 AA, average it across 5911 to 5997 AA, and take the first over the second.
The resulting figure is 1.0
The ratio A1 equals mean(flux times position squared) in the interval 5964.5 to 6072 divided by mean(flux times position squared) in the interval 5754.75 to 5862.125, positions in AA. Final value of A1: 1.04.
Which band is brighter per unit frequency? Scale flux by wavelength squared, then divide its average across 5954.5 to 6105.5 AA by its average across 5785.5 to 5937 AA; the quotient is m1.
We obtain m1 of 1.04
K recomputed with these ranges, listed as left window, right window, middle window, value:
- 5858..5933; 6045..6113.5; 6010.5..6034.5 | 0.02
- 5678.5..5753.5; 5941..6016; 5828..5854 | -0.03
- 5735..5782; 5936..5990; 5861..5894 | 0.01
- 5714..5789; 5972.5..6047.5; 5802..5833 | -0.03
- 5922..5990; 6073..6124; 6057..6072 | -0.03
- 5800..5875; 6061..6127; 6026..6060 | -0.01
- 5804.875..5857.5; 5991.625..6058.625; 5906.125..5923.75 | 0.01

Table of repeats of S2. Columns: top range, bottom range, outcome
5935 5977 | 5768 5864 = 0.97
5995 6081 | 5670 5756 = 0.97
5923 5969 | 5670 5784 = 0.99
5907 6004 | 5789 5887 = 0.98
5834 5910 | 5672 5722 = 0.98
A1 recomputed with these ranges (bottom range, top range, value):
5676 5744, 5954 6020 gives 1.07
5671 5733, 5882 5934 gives 1.03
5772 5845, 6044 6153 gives 1.04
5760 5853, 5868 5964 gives 1.00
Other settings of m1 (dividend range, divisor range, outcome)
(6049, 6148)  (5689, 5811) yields 1.07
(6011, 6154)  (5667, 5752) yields 1.09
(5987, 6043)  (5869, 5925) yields 1.05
